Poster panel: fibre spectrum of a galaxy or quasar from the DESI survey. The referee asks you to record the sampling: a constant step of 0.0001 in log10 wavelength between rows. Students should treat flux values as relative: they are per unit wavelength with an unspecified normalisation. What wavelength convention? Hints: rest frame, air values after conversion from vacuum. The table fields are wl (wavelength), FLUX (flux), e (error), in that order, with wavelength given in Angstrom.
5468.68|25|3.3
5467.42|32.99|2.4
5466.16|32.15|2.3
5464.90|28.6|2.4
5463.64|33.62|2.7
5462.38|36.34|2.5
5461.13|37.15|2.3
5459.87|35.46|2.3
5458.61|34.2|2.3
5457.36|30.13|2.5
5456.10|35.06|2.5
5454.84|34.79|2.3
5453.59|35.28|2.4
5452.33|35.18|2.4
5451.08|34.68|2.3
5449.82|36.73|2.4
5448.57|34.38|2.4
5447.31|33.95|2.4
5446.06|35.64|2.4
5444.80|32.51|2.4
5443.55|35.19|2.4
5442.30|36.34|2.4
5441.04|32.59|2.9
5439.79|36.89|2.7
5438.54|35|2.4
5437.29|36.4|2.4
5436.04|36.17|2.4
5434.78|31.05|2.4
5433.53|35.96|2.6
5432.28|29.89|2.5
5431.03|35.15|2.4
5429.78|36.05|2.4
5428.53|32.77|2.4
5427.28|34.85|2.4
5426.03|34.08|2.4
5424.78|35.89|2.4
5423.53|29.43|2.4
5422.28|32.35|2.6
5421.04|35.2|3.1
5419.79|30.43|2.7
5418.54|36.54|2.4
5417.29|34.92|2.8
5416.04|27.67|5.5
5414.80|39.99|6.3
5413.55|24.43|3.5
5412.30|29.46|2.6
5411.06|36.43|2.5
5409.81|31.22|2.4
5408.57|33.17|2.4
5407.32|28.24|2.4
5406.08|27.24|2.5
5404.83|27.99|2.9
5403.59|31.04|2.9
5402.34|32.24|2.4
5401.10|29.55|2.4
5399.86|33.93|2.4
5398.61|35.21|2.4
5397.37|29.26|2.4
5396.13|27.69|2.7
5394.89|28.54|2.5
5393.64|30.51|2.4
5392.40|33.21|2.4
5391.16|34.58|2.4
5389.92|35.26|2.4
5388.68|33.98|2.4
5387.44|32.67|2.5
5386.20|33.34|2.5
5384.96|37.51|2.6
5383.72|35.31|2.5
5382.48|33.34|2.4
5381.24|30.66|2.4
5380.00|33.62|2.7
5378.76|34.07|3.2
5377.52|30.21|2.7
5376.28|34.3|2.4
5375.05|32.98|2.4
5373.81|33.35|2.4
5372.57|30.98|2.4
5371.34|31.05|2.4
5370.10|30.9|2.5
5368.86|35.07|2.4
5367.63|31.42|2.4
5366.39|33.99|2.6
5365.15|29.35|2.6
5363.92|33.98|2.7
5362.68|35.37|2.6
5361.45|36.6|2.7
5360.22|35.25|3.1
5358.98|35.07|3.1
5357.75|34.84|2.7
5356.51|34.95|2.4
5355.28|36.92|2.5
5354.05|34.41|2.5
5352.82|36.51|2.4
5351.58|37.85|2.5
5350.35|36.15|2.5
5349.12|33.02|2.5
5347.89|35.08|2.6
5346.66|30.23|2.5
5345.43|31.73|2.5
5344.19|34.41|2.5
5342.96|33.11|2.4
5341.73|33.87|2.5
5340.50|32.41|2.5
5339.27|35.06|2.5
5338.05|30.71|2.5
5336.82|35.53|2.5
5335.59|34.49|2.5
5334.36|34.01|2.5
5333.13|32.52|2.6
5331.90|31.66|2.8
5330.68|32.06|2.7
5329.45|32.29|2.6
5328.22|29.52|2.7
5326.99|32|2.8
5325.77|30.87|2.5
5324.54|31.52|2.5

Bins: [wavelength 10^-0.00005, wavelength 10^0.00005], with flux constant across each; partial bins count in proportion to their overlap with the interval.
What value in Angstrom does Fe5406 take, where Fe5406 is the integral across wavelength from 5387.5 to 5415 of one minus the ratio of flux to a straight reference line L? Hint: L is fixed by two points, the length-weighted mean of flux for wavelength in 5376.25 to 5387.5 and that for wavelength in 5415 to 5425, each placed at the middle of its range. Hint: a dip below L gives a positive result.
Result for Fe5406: 1.5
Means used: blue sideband 33.5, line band 31.4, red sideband 33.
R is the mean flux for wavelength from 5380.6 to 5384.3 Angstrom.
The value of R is 33.1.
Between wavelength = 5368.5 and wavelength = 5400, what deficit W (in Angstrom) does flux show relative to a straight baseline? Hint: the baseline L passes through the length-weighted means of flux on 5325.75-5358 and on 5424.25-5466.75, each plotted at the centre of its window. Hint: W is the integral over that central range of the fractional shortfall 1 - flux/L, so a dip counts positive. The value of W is 1.1 Angstrom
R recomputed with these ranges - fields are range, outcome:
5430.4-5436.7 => 33.6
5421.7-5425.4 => 32.5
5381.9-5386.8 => 34.9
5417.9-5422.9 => 33.6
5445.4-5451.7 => 35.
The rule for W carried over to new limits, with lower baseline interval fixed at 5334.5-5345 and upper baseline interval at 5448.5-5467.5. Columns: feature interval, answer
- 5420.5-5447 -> -0.1 Angstrom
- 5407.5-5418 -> 0.6 Angstrom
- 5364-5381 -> 0.7 Angstrom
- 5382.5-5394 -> -0.1 Angstrom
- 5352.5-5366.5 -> -0.4 Angstrom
